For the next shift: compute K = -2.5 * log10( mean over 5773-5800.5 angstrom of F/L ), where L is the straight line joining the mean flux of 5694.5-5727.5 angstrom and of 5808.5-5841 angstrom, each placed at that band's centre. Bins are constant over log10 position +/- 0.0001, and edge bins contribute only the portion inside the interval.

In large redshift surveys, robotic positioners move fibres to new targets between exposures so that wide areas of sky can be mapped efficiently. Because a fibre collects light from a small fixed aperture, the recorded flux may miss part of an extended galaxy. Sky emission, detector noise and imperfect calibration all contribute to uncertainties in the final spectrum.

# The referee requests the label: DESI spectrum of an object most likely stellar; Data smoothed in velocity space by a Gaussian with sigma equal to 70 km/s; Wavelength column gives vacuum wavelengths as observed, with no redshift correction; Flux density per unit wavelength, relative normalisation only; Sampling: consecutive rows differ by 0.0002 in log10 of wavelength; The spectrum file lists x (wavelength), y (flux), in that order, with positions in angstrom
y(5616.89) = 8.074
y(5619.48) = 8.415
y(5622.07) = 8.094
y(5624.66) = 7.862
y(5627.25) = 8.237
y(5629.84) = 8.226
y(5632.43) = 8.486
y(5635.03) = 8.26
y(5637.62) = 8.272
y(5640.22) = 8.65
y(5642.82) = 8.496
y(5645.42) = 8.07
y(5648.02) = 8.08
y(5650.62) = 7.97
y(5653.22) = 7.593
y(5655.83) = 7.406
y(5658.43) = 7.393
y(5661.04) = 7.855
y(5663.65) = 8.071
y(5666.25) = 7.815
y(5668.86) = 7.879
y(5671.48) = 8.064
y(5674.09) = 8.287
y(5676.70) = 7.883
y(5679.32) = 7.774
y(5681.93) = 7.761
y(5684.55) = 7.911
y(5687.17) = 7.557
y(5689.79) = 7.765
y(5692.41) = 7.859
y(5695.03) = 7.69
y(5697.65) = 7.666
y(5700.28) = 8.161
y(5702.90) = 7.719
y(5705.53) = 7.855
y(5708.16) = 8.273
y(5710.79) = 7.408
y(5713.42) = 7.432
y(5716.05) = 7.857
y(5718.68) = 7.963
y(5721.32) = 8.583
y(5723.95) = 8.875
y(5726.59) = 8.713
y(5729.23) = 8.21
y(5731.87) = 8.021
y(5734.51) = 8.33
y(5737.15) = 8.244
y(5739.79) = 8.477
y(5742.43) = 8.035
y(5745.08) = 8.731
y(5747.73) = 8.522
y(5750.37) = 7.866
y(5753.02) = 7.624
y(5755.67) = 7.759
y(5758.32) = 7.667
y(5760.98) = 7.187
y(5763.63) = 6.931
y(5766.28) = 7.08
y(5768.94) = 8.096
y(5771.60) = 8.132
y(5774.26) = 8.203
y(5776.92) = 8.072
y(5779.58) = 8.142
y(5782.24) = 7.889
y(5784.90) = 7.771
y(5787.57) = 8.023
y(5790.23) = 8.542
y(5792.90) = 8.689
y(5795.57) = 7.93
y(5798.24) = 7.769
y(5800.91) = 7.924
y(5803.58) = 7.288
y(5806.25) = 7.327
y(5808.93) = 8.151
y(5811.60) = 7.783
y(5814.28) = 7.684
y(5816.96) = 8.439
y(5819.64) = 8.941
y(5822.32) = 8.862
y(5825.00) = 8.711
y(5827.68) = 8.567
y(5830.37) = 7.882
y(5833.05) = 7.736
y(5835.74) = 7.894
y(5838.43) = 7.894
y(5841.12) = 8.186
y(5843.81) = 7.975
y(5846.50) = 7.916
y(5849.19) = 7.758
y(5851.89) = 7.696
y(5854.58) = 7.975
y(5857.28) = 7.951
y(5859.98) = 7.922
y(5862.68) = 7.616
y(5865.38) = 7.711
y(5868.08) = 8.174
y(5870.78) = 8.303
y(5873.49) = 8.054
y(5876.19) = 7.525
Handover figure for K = 0.01 mag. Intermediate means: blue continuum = 8.01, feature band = 8.1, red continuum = 8.21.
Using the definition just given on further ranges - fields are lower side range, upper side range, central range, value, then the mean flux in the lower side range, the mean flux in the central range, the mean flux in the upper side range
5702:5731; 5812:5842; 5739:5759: 0.01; 8.08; 8.09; 8.24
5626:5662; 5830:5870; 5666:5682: 0.01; 8.07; 7.94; 7.89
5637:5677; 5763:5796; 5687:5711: 0.02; 7.98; 7.82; 7.98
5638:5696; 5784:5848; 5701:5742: -0.02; 7.91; 8.13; 8.08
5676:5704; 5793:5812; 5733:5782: -0.02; 7.79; 7.95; 7.8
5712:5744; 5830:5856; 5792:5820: 0.01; 8.23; 7.95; 7.89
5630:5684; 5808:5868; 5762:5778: 0.04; 8.01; 7.74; 8.06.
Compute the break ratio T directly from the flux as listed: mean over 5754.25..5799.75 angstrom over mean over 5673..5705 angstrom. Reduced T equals 1.01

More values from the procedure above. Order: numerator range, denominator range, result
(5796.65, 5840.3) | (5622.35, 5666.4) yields 1.00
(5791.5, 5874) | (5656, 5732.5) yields 1.01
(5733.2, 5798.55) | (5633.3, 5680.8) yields 1.00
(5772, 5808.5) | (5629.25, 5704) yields 1.00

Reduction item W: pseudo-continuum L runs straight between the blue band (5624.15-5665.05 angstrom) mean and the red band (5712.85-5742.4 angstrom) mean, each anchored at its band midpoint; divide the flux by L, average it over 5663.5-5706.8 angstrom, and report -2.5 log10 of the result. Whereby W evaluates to 0.040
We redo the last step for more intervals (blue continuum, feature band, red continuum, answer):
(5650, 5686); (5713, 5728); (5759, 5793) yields -0.059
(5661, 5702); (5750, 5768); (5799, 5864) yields 0.071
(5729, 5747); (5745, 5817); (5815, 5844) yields 0.056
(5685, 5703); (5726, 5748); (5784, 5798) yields -0.052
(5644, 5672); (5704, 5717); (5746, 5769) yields -0.005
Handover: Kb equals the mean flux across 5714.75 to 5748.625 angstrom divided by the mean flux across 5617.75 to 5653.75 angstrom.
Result 1.02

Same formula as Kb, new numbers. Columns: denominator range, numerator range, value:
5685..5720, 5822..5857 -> 1.03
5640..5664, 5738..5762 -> 1.01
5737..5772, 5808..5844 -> 1.04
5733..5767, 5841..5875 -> 1.00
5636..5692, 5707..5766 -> 1.01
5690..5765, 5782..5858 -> 1.01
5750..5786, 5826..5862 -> 1.03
